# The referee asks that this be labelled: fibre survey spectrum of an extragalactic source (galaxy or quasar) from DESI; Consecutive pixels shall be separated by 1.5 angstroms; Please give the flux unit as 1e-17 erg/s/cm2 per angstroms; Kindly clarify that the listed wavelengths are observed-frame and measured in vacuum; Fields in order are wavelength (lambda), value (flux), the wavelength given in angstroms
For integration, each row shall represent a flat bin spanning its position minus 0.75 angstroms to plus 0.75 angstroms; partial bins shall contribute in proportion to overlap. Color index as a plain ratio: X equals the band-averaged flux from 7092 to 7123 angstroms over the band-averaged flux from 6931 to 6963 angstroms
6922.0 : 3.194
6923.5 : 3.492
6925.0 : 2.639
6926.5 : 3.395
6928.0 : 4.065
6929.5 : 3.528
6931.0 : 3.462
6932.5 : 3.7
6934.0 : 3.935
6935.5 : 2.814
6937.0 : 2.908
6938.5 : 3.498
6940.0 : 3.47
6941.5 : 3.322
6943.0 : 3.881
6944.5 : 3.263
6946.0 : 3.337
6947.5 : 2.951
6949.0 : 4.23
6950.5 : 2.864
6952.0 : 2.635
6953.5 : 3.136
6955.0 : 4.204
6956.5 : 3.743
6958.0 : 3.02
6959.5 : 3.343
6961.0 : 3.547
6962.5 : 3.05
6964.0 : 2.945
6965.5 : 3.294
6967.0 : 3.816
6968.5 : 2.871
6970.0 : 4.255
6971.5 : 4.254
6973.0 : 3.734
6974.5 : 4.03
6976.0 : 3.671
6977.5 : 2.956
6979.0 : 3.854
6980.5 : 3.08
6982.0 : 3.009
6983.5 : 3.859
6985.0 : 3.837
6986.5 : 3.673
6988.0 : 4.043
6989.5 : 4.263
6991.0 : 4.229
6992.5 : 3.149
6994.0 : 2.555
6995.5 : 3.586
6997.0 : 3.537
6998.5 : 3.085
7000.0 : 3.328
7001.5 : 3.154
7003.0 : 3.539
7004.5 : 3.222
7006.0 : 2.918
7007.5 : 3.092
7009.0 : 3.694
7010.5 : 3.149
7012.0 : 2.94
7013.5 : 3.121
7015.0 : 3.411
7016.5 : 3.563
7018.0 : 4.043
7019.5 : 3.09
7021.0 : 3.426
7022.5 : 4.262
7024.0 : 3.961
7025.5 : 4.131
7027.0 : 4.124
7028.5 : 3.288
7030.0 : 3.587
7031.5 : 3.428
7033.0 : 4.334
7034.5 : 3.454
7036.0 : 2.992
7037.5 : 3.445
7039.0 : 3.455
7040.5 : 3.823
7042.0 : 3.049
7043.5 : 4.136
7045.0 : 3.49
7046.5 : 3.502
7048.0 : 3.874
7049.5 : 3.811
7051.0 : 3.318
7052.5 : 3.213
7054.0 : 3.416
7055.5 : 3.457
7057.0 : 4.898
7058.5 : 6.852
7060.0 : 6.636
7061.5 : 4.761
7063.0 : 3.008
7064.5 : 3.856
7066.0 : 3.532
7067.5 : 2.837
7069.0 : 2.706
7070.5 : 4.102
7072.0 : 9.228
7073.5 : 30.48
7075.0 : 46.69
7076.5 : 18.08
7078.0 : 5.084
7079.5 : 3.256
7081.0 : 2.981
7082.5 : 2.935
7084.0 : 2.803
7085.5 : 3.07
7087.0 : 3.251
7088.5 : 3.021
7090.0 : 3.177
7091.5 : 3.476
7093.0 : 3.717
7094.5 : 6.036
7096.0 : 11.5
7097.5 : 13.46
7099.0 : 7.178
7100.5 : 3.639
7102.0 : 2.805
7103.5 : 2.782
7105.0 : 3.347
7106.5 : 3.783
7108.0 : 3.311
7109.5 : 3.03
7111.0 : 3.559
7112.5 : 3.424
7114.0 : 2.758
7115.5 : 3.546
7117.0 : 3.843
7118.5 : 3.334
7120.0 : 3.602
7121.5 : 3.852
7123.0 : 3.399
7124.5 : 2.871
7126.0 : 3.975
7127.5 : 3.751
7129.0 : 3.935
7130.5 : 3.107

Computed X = 1.4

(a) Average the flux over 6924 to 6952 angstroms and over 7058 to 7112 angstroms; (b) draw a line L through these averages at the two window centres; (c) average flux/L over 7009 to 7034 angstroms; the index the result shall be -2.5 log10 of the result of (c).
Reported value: 0.42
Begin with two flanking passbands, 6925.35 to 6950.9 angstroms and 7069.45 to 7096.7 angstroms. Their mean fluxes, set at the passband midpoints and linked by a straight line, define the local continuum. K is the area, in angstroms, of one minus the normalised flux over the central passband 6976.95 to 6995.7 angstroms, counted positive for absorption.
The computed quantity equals 6.1 angstroms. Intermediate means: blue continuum 3.44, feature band 3.55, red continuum 8.97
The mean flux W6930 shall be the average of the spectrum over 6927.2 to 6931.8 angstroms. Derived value 3.68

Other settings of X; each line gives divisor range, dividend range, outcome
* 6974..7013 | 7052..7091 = 2.10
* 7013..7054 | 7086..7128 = 1.18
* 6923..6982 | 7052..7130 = 1.69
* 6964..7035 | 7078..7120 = 1.18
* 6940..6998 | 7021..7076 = 1.70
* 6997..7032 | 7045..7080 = 2.25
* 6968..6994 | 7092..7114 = 1.37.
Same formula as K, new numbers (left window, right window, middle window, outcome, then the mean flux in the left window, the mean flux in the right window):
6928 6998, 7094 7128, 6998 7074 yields -4.0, 3.49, 4.46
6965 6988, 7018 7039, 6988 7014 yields 2.1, 3.63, 3.66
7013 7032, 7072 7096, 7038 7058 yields 7.6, 3.66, 9.28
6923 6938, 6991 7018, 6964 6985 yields -1.6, 3.39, 3.29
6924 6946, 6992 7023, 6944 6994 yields -2.0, 3.42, 3.32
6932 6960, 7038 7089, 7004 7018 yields 4.9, 3.38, 6.37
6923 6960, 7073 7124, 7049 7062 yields 2.6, 3.39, 6.46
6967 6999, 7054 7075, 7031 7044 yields 5.9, 3.61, 7.96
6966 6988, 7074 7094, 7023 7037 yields 5.1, 3.65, 8.07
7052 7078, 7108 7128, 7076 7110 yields 6.4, 9.22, 3.45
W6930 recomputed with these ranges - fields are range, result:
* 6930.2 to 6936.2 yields 3.48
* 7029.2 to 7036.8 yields 3.56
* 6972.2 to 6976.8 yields 3.81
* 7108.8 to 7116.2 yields 3.26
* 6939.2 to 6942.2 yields 3.4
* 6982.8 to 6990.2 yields 3.93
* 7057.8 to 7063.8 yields 5.29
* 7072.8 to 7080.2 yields 20.8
